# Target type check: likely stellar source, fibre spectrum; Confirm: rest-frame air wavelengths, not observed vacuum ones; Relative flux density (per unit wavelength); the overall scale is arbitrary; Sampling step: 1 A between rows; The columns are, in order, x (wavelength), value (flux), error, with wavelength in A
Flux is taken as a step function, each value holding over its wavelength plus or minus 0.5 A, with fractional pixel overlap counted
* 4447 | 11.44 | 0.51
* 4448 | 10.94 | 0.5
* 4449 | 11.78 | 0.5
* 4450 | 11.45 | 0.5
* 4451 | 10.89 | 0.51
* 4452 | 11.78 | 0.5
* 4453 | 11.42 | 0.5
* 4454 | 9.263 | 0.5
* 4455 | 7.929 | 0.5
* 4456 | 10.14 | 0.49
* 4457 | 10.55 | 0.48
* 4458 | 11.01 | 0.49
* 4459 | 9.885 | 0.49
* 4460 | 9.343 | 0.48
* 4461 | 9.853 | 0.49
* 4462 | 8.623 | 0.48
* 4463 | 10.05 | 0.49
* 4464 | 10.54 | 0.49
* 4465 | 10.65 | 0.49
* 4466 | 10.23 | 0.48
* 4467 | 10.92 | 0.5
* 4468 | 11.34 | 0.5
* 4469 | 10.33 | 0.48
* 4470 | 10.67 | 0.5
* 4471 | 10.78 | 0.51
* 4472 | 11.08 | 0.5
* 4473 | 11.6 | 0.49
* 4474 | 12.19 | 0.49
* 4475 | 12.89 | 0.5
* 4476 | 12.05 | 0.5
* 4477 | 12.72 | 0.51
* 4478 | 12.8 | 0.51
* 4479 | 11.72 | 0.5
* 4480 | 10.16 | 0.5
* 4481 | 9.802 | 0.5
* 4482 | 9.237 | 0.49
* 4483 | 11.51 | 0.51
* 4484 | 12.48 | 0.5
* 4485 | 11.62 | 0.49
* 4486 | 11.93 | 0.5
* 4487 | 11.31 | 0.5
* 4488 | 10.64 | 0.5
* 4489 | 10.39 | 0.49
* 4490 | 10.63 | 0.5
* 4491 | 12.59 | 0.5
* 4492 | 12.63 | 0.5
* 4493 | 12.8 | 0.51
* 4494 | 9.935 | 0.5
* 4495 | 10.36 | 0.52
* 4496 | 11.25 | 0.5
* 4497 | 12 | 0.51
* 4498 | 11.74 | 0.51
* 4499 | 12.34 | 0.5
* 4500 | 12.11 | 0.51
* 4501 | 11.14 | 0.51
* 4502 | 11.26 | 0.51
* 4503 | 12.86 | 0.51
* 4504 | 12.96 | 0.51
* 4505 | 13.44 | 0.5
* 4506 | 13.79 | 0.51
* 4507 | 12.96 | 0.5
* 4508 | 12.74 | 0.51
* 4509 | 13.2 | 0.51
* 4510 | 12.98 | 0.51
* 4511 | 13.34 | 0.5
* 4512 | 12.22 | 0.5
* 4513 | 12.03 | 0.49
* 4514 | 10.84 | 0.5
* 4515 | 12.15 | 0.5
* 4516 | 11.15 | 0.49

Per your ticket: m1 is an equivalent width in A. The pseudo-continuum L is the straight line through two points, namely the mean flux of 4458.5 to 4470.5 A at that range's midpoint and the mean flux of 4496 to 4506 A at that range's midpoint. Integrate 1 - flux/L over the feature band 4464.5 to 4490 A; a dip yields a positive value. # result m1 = -0.8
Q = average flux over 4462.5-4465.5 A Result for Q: 10.4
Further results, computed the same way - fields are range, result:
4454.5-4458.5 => 9.91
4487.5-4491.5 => 11.1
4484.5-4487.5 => 11.6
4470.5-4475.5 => 11.7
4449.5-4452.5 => 11.4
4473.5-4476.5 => 12.4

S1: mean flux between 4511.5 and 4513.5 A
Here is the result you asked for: 12.1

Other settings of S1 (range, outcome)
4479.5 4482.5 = 9.73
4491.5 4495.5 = 11.4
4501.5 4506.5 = 12.9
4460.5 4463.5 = 9.51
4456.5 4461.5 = 10.1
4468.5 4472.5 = 10.7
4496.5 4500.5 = 12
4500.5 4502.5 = 11.2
